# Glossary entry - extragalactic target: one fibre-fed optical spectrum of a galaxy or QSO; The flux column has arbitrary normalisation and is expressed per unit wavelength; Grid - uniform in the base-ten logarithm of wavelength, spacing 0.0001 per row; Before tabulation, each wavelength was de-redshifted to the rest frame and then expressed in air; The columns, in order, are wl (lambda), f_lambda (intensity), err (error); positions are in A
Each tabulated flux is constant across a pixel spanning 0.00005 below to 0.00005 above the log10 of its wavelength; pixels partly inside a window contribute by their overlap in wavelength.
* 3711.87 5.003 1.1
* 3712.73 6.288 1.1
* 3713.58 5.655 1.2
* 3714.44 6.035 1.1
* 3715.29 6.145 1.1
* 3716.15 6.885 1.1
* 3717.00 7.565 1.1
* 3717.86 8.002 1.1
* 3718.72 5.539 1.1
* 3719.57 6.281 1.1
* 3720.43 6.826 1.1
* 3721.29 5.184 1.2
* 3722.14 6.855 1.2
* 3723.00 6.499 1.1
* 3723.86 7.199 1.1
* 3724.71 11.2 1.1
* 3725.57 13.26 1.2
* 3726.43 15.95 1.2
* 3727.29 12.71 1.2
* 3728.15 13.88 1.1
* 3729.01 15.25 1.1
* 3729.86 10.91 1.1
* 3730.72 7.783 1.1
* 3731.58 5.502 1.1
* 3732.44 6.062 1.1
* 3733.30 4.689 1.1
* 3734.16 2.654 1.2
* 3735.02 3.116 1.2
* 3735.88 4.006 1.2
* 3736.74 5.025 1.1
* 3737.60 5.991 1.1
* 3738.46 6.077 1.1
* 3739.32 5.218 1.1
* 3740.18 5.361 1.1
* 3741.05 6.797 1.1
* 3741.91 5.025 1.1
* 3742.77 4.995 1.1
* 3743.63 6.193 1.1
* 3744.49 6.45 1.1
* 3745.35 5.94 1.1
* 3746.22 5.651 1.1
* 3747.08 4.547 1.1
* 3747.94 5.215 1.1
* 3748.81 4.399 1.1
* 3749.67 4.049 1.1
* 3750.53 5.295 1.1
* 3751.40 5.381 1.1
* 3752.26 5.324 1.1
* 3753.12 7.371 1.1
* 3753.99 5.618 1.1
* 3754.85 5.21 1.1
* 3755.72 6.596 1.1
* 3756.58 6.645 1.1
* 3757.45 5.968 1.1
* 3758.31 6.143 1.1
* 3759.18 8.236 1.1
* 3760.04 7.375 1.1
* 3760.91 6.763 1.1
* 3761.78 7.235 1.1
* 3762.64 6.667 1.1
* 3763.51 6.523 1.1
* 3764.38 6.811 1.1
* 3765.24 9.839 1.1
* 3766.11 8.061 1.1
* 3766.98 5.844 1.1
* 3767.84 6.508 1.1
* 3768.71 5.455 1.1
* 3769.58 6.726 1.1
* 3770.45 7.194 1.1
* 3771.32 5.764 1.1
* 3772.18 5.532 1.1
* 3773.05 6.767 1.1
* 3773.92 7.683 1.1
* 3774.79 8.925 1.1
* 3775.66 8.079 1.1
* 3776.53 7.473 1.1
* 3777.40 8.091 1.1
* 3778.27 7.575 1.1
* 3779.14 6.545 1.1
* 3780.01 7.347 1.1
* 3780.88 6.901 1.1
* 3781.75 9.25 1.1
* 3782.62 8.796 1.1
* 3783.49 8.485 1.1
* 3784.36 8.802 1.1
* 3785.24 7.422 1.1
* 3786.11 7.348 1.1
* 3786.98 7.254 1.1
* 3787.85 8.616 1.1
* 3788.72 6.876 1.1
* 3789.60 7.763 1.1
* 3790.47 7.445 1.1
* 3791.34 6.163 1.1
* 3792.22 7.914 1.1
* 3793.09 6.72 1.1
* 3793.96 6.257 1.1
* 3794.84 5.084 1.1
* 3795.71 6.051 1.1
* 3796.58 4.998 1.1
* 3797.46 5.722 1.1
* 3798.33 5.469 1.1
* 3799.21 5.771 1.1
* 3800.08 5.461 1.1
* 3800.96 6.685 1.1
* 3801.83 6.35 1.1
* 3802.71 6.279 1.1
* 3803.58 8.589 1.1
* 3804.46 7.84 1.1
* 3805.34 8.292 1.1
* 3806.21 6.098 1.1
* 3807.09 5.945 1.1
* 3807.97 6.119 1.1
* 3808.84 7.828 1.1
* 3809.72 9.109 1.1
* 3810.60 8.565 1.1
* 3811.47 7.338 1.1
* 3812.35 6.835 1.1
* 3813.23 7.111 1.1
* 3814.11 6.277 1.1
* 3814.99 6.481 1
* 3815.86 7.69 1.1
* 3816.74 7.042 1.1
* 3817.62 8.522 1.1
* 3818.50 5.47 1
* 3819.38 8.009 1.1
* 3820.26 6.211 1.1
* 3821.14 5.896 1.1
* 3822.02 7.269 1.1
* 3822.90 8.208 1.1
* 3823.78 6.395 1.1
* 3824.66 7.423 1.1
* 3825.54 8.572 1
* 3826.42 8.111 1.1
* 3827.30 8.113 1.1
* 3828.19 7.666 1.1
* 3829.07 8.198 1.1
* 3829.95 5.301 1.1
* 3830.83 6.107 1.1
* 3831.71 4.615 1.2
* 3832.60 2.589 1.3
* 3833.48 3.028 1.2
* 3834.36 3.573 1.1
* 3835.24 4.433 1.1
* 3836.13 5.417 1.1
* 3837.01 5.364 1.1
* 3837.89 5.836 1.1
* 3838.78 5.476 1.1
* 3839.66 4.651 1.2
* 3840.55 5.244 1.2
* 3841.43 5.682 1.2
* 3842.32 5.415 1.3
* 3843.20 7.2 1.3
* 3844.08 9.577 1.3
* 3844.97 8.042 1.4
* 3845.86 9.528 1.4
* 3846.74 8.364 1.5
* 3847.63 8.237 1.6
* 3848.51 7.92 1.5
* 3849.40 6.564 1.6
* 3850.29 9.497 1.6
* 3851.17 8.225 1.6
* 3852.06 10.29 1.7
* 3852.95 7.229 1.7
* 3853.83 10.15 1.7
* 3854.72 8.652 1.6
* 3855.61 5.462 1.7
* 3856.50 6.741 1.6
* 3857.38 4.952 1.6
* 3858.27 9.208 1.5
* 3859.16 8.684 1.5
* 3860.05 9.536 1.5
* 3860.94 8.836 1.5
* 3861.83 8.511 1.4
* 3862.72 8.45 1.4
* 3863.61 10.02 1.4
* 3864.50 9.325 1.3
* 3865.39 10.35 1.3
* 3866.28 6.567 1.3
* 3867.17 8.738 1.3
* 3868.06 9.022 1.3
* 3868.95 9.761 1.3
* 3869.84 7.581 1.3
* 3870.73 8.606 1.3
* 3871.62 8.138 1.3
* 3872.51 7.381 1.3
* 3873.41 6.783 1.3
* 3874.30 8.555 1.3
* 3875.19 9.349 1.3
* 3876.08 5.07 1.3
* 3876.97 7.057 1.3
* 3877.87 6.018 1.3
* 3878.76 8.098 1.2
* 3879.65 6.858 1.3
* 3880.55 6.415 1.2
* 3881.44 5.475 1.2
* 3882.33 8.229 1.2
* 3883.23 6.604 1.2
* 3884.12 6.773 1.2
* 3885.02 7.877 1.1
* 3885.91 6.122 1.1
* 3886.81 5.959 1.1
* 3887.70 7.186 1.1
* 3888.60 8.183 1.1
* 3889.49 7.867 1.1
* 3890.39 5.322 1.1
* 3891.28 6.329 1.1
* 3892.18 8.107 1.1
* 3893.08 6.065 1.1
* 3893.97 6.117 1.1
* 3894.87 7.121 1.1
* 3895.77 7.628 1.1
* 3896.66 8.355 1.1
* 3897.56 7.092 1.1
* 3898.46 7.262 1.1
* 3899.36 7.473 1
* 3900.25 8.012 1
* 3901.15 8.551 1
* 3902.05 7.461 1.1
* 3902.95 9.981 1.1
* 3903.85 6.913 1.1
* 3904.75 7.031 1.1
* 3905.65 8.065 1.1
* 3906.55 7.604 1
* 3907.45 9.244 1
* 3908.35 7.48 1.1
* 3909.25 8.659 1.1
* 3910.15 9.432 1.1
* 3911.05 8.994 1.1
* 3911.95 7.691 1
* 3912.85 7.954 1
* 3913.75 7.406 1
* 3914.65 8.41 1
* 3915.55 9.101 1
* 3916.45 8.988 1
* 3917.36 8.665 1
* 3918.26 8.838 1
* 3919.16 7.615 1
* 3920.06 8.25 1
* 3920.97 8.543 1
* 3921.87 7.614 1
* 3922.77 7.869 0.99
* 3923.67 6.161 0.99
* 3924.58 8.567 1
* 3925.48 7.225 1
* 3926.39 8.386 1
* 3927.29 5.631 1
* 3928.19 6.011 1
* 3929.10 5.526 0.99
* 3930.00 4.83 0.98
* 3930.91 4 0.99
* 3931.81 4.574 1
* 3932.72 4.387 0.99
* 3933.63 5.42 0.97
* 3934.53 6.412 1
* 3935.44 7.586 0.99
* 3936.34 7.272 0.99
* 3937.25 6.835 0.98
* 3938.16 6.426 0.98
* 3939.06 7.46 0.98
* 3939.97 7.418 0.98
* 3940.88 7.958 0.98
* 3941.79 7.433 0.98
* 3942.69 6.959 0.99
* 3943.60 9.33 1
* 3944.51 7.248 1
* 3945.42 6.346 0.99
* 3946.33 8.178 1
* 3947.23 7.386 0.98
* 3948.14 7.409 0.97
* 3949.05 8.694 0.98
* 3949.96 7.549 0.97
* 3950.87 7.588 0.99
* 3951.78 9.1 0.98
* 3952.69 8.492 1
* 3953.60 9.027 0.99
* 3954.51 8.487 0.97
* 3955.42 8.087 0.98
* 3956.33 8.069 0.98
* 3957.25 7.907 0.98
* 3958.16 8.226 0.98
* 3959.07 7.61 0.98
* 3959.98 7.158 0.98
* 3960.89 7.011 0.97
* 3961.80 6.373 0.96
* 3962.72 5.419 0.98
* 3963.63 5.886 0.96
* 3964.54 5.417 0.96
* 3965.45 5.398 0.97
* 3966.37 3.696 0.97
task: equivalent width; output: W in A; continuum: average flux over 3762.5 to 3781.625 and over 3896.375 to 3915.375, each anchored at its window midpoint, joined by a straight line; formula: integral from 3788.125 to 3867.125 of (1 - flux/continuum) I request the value 4.97 A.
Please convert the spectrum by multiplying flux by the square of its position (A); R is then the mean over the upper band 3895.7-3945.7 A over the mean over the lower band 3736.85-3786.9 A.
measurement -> 1.22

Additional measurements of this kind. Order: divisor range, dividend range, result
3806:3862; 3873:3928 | 1.11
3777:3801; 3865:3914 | 1.14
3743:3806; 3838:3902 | 1.18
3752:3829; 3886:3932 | 1.13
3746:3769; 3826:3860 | 1.15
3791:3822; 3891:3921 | 1.24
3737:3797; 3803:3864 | 1.11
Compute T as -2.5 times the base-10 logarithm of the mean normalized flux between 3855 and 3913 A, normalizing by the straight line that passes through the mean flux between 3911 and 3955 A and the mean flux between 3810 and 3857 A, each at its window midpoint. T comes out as -0.08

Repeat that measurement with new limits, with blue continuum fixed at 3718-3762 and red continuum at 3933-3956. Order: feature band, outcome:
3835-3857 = 0.00 mag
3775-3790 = -0.12 mag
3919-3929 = 0.02 mag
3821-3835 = 0.14 mag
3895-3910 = -0.07 mag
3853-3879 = -0.12 mag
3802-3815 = -0.03 mag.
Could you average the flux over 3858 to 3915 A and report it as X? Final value 7.79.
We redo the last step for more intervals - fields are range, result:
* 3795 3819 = 6.8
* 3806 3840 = 6.49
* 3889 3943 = 7.36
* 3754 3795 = 7.16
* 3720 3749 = 7.15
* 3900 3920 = 8.28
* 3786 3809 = 6.68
